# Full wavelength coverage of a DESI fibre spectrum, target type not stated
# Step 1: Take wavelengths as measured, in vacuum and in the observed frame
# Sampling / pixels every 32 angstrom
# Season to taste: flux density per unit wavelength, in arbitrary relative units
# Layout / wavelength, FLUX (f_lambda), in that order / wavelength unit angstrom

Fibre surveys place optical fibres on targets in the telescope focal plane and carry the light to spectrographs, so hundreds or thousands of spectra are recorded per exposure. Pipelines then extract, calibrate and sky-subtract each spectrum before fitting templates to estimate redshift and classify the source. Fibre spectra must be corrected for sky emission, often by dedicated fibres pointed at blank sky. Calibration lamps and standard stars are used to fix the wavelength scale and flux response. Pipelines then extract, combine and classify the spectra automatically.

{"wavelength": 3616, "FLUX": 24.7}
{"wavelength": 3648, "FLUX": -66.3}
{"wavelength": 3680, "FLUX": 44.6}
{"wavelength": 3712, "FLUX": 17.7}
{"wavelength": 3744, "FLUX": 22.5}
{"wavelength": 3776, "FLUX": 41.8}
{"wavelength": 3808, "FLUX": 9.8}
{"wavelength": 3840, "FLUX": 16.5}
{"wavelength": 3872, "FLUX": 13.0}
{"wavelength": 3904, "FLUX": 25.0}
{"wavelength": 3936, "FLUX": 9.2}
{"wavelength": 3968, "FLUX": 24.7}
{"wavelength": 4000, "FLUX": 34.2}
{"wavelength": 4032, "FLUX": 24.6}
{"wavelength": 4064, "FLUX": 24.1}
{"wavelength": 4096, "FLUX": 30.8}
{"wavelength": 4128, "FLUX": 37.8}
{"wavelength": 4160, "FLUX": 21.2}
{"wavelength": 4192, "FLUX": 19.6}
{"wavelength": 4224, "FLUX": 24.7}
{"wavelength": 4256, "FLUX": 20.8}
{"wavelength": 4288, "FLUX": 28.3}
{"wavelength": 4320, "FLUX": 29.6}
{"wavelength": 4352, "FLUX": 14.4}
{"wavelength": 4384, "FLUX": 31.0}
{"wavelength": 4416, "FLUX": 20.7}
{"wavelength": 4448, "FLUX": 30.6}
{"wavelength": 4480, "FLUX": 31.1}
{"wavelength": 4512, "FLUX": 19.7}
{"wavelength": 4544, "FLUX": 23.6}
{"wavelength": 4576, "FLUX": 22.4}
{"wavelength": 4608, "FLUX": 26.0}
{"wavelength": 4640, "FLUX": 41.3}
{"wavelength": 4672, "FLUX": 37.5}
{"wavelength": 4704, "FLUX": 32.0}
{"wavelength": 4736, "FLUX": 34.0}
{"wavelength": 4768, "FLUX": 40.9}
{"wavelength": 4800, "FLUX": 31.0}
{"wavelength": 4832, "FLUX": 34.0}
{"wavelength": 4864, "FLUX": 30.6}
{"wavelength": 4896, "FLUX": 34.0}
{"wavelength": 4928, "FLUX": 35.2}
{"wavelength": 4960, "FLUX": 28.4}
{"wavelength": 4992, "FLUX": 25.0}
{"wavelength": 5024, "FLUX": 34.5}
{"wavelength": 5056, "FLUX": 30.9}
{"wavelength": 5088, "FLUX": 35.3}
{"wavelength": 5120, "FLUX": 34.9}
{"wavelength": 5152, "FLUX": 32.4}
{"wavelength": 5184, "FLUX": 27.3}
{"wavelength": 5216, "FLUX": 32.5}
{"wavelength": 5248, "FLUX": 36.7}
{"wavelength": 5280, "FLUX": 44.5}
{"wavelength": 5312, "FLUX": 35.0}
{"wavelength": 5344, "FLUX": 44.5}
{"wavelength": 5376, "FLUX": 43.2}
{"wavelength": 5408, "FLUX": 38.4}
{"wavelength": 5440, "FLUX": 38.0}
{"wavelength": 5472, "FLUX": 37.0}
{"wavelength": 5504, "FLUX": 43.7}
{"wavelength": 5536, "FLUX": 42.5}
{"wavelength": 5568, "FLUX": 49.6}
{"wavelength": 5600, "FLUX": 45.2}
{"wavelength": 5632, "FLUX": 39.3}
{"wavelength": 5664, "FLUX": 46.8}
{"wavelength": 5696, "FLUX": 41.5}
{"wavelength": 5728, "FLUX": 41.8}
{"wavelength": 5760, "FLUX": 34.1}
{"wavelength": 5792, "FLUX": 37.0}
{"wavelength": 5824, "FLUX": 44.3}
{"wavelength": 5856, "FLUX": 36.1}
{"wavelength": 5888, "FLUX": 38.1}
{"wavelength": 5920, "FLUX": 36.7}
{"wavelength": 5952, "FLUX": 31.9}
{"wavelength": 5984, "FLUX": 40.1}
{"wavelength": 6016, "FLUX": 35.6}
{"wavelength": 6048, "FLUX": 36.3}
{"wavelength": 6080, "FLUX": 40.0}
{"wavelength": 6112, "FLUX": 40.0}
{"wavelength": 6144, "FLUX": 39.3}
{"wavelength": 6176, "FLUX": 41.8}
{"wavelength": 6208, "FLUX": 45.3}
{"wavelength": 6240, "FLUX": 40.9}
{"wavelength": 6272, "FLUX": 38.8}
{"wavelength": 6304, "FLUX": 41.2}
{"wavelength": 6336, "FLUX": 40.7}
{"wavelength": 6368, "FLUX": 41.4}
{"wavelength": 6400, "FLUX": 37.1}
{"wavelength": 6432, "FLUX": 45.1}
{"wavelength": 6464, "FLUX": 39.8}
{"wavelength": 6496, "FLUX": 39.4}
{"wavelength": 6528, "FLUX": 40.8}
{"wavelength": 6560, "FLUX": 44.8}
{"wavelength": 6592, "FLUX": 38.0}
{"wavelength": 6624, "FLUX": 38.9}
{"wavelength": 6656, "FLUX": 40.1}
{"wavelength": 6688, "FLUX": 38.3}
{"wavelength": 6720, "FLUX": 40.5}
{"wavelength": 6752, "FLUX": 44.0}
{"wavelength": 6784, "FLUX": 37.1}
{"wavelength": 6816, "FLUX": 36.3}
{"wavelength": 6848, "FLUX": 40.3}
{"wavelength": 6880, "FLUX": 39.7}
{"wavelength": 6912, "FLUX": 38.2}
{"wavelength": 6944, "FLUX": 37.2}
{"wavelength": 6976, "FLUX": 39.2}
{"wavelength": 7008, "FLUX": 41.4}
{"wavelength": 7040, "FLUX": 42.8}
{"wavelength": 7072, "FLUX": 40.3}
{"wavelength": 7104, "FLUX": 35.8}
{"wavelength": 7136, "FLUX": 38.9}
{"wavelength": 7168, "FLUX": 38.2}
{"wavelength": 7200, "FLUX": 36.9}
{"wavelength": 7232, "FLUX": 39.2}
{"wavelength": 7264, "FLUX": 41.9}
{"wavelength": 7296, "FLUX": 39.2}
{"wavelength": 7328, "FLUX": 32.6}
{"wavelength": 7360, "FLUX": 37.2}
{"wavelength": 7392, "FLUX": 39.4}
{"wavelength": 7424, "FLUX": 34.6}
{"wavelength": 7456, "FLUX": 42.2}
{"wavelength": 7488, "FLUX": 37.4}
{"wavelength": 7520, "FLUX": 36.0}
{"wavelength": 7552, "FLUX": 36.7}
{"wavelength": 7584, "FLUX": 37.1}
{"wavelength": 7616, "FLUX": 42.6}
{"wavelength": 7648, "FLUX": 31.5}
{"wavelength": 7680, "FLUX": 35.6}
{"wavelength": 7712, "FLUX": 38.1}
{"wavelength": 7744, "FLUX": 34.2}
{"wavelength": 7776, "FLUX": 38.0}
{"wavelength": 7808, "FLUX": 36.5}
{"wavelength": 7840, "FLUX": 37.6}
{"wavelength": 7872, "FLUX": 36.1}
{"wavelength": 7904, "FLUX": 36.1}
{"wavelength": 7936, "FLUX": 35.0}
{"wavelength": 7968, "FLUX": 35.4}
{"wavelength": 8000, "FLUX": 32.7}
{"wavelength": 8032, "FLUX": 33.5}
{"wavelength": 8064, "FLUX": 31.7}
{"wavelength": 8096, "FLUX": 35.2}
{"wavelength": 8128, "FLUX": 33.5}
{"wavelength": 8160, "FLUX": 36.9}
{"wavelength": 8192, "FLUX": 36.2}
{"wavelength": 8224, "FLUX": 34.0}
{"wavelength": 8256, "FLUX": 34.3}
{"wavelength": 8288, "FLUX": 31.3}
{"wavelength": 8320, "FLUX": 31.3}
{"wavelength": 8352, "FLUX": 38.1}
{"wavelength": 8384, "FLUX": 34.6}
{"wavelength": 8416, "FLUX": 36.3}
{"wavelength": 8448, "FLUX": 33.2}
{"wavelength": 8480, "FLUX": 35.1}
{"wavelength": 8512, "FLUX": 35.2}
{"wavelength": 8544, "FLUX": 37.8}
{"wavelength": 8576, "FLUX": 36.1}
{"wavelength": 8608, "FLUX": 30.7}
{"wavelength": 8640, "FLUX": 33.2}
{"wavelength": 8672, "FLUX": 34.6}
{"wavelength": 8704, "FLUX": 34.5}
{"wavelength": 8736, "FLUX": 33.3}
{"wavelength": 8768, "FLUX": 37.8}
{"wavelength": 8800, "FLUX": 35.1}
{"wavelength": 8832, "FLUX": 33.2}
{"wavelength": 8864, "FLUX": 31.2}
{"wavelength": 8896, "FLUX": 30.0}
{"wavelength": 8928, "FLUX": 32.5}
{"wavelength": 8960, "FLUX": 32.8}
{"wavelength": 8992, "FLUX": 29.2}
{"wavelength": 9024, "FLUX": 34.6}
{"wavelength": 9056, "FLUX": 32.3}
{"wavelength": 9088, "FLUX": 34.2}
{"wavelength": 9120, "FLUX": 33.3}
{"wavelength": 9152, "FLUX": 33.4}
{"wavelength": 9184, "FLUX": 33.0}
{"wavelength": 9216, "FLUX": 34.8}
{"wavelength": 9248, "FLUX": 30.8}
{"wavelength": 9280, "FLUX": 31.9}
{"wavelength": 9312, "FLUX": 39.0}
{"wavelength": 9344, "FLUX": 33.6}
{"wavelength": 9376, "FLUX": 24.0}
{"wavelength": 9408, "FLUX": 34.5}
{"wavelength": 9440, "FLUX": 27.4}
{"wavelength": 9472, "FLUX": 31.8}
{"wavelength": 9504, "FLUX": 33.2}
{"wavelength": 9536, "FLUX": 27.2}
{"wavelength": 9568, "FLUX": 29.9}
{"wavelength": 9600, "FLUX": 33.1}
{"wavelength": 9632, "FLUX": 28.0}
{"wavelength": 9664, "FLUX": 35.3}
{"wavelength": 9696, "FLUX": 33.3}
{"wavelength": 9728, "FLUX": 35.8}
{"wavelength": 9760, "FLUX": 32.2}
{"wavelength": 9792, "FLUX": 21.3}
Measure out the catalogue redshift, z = 0.157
